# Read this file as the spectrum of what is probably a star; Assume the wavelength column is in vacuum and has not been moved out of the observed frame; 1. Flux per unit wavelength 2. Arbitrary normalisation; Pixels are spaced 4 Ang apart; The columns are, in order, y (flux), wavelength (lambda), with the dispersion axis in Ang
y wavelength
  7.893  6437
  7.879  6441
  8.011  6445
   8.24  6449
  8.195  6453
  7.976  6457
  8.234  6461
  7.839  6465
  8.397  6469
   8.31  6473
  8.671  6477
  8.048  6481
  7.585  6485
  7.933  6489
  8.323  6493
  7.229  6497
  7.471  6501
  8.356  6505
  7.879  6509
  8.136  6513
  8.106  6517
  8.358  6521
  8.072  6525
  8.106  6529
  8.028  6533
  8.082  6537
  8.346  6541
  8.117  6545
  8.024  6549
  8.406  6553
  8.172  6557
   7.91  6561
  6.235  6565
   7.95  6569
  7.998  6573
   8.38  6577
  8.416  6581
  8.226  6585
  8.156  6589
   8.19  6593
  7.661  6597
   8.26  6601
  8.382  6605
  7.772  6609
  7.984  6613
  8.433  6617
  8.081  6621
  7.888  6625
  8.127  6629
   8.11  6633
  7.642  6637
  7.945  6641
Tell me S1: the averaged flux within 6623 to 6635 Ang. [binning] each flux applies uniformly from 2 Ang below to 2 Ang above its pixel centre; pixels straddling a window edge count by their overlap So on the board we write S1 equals 8.04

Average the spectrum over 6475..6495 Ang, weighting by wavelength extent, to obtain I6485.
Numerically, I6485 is 8.11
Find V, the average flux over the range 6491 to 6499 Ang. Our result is 7.78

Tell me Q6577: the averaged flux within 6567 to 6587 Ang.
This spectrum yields 8.19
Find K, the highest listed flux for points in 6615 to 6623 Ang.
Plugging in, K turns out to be 8.433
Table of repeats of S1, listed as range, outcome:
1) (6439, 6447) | 7.94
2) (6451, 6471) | 8.13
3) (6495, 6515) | 7.81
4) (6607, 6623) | 8.07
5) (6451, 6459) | 8.09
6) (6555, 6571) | 7.57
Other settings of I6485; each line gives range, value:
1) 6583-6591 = 8.19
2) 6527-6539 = 8.07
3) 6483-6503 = 7.71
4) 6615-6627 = 8.13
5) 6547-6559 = 8.2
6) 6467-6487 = 8.2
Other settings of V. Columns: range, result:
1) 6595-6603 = 7.96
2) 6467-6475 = 8.35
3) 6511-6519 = 8.12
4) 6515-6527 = 8.18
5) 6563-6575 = 7.39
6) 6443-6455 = 8.15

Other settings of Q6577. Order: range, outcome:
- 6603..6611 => 8.08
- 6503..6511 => 8.12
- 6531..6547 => 8.14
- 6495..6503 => 7.35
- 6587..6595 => 8.17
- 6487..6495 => 8.13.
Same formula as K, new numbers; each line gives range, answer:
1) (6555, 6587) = 8.416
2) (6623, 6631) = 8.127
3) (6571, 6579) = 8.38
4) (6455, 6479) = 8.671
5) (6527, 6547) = 8.346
